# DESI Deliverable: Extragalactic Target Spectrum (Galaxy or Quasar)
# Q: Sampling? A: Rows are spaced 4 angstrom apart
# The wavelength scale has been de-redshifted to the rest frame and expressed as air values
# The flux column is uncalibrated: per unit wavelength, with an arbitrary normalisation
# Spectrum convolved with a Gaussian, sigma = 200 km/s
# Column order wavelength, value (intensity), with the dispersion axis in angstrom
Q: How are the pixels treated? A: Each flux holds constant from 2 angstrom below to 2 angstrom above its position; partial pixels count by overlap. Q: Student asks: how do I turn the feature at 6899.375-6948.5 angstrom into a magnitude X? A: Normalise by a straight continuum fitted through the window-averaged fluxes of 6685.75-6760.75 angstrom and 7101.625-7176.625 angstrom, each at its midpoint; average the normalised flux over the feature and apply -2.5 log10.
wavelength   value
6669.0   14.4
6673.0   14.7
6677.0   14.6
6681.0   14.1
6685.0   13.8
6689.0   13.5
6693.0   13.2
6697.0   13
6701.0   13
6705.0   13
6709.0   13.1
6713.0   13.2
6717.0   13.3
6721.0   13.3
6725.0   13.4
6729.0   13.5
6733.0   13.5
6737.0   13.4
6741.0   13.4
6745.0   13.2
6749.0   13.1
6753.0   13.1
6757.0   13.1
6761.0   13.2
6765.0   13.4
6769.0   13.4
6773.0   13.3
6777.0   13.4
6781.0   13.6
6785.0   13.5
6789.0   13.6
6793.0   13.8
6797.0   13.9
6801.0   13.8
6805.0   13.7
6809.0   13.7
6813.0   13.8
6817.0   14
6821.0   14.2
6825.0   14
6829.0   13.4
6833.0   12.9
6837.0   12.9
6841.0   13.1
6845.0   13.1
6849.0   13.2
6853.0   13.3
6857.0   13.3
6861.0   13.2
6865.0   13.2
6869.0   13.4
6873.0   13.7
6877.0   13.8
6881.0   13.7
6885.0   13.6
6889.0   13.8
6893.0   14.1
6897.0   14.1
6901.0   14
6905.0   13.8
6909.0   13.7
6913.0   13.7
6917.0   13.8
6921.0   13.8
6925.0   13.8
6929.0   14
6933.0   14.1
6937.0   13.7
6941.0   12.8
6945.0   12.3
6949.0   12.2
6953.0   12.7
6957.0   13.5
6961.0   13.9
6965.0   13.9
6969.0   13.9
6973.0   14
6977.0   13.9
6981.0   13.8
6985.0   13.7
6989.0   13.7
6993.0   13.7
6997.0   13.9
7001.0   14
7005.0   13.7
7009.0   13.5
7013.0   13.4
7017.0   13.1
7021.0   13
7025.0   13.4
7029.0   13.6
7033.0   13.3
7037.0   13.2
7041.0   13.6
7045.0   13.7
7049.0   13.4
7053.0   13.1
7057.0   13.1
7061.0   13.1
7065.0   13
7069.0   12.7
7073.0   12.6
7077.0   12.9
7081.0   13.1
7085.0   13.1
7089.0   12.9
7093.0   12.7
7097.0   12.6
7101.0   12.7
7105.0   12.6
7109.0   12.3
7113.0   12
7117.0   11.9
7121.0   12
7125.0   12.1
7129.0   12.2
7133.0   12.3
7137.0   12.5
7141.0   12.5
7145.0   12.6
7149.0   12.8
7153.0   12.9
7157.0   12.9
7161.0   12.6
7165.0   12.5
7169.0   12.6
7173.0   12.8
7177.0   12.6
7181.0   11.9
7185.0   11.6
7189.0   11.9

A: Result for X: -0.06 mag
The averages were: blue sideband 13.2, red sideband 12.5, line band 13.6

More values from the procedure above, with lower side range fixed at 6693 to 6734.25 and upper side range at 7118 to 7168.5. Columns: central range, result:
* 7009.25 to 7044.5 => -0.056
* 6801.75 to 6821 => -0.064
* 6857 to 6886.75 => -0.045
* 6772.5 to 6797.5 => -0.039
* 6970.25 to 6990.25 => -0.087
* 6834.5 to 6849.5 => -0.005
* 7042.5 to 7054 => -0.066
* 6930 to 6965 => -0.033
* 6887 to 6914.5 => -0.080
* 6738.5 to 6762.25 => -0.002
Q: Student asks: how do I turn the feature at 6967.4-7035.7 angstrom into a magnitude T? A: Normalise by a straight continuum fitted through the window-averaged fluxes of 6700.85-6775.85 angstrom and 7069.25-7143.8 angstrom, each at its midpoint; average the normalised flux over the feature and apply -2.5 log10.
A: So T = -0.074 mag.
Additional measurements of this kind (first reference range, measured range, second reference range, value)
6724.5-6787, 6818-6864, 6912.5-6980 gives 0.01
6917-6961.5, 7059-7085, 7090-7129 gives -0.03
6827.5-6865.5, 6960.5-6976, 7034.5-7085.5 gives -0.06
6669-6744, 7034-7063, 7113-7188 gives -0.06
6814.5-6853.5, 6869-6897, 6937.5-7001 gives -0.03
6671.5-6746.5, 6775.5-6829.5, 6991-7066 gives -0.02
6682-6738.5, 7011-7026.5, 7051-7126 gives -0.04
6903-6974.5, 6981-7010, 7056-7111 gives -0.04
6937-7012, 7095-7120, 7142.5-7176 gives 0.05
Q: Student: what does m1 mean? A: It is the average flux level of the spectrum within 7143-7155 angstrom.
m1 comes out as 12.8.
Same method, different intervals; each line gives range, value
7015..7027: 13.2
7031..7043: 13.4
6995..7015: 13.7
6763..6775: 13.4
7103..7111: 12.4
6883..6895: 13.8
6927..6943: 13.6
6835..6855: 13.1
